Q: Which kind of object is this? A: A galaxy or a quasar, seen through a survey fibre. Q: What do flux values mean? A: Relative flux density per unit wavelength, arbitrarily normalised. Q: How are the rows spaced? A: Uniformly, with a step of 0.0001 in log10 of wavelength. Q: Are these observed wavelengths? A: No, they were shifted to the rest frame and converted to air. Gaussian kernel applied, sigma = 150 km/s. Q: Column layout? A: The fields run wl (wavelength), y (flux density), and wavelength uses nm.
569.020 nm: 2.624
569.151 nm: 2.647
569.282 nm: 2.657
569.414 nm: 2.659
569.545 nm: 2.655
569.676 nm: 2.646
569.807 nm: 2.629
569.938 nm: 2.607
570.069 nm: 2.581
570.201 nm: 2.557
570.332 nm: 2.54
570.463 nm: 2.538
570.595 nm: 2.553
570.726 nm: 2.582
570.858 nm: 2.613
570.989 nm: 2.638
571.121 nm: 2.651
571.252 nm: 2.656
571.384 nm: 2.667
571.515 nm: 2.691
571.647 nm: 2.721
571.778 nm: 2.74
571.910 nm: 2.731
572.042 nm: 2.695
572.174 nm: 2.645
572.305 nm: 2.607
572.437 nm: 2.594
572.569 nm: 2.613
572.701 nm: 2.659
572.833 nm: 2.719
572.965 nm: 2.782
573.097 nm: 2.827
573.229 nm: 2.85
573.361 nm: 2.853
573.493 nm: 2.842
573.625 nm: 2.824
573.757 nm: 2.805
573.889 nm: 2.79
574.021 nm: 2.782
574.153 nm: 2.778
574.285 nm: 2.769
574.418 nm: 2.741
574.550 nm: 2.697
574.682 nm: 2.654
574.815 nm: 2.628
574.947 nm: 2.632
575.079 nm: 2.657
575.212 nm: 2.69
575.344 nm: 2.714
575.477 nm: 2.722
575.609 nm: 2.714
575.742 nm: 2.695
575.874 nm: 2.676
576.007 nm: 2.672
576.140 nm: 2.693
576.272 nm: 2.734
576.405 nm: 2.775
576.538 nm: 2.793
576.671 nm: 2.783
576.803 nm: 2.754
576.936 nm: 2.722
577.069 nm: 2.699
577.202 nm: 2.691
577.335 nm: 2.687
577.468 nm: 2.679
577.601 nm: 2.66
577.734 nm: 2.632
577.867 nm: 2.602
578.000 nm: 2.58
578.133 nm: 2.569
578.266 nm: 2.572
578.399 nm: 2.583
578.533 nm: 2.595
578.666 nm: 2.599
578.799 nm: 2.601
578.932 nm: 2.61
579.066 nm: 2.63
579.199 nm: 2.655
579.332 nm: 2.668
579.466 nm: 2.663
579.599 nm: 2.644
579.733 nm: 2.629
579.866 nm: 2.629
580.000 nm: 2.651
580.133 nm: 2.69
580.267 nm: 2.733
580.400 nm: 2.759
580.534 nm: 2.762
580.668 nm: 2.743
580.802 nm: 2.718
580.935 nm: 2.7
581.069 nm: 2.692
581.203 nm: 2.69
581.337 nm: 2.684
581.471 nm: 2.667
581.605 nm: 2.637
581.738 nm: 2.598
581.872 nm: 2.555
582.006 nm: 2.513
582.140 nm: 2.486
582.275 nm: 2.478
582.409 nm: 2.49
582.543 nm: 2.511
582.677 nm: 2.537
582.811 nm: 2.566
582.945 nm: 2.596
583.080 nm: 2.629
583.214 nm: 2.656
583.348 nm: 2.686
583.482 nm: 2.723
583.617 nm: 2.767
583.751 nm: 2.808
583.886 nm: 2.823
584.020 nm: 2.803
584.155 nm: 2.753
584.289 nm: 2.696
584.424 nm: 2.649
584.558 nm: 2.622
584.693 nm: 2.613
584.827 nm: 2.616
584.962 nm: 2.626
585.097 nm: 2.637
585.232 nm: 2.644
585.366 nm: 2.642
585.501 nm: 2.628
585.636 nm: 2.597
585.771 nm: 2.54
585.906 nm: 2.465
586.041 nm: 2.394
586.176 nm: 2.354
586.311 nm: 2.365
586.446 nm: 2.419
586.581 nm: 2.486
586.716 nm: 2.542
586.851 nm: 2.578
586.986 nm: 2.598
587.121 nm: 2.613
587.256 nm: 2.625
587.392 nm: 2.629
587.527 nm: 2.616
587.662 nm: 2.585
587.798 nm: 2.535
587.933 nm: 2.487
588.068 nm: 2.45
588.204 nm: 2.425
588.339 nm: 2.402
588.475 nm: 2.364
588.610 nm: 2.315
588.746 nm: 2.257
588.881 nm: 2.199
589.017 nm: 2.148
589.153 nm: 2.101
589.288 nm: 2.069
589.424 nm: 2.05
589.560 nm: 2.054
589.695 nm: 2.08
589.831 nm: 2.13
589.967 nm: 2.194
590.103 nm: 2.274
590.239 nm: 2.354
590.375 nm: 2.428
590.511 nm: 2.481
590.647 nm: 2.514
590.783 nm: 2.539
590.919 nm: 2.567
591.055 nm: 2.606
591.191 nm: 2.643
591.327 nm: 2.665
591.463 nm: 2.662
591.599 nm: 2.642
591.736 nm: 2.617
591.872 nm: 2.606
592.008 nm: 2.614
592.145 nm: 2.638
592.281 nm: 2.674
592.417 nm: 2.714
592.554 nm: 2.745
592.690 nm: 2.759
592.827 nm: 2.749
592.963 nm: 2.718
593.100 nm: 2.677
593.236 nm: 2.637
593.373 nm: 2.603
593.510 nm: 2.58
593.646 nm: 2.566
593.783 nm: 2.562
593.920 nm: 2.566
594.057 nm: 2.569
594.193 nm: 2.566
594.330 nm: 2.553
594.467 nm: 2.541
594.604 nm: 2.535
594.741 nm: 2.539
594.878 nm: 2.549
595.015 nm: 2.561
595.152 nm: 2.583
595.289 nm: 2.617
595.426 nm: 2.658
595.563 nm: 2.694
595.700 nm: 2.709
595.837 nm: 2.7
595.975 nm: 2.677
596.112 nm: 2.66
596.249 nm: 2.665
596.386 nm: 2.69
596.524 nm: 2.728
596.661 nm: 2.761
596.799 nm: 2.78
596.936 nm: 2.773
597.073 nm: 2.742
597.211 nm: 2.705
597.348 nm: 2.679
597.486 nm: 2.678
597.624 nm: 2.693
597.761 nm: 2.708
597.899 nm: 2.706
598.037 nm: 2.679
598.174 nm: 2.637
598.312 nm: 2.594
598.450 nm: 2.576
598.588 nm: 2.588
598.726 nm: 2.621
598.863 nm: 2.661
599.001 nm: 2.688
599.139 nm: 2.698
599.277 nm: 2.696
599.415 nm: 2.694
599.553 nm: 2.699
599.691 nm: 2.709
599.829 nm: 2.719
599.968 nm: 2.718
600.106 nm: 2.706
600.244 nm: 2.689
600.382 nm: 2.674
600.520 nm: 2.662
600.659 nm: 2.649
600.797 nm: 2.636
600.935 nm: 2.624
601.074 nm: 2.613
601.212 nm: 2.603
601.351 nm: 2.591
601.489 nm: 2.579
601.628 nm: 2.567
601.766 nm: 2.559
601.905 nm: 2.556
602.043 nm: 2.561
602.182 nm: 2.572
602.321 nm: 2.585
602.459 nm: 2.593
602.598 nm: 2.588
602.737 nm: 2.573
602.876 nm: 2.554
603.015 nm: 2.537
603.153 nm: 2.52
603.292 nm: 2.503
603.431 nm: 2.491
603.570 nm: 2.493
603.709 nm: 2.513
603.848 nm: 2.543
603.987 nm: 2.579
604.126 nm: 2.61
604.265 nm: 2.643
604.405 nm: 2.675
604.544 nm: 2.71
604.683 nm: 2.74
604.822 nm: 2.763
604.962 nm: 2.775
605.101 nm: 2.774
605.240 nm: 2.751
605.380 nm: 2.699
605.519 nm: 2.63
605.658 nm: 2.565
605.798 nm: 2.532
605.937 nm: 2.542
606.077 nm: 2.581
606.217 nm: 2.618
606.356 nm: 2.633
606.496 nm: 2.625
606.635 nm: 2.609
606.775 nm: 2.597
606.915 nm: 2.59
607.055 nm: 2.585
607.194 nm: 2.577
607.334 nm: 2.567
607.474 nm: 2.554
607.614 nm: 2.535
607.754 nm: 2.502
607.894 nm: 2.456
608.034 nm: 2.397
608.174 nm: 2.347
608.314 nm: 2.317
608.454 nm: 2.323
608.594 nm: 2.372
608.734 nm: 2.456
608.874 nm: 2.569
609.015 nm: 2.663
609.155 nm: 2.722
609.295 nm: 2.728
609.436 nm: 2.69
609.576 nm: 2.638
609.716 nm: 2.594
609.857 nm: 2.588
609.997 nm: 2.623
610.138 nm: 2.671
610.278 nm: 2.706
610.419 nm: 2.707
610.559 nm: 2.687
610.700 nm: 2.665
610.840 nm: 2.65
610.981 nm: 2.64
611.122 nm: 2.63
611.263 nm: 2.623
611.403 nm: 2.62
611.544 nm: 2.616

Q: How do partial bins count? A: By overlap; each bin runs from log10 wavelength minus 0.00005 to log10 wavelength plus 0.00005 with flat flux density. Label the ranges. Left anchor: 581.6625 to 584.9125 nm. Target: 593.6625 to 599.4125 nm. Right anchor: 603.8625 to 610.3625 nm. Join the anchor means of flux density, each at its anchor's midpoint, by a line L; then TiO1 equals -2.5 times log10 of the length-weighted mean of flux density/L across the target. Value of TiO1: -0.01 mag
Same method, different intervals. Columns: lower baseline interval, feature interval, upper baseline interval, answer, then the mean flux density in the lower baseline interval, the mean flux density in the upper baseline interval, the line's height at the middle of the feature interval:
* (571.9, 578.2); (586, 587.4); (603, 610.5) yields 0.07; 2.71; 2.59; 2.67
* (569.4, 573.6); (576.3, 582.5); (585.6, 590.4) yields -0.05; 2.67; 2.38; 2.53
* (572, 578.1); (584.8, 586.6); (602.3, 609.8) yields 0.06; 2.71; 2.58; 2.67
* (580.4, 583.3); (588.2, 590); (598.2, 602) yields 0.20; 2.62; 2.64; 2.63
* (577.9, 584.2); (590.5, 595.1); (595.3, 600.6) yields 0.03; 2.64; 2.69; 2.67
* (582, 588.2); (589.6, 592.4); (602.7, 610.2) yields 0.04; 2.59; 2.58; 2.59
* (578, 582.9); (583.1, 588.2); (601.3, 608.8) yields 0.01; 2.62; 2.57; 2.61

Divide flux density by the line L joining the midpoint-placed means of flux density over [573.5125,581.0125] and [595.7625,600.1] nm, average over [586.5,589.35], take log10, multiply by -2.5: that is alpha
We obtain 0.11 mag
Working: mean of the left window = 2.69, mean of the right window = 2.69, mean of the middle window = 2.43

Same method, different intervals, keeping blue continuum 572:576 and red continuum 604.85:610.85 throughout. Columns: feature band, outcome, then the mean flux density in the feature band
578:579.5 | 0.04 mag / 2.61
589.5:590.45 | 0.20 mag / 2.22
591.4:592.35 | 0.01 mag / 2.64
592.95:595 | 0.03 mag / 2.58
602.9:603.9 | 0.04 mag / 2.52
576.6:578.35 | 0.02 mag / 2.66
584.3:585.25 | 0.02 mag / 2.63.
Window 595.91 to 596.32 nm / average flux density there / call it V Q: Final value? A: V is 2.67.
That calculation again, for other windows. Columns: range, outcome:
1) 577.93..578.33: 2.58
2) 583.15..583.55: 2.69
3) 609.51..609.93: 2.61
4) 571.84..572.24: 2.69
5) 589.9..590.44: 2.31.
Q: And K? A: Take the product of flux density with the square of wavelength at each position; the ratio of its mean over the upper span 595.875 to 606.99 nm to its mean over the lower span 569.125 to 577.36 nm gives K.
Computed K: 1.08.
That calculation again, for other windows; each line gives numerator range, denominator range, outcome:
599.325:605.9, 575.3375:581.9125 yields 1.06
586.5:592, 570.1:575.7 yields 0.95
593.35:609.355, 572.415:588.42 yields 1.06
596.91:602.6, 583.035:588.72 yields 1.08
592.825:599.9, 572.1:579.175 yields 1.06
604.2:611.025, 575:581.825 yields 1.07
